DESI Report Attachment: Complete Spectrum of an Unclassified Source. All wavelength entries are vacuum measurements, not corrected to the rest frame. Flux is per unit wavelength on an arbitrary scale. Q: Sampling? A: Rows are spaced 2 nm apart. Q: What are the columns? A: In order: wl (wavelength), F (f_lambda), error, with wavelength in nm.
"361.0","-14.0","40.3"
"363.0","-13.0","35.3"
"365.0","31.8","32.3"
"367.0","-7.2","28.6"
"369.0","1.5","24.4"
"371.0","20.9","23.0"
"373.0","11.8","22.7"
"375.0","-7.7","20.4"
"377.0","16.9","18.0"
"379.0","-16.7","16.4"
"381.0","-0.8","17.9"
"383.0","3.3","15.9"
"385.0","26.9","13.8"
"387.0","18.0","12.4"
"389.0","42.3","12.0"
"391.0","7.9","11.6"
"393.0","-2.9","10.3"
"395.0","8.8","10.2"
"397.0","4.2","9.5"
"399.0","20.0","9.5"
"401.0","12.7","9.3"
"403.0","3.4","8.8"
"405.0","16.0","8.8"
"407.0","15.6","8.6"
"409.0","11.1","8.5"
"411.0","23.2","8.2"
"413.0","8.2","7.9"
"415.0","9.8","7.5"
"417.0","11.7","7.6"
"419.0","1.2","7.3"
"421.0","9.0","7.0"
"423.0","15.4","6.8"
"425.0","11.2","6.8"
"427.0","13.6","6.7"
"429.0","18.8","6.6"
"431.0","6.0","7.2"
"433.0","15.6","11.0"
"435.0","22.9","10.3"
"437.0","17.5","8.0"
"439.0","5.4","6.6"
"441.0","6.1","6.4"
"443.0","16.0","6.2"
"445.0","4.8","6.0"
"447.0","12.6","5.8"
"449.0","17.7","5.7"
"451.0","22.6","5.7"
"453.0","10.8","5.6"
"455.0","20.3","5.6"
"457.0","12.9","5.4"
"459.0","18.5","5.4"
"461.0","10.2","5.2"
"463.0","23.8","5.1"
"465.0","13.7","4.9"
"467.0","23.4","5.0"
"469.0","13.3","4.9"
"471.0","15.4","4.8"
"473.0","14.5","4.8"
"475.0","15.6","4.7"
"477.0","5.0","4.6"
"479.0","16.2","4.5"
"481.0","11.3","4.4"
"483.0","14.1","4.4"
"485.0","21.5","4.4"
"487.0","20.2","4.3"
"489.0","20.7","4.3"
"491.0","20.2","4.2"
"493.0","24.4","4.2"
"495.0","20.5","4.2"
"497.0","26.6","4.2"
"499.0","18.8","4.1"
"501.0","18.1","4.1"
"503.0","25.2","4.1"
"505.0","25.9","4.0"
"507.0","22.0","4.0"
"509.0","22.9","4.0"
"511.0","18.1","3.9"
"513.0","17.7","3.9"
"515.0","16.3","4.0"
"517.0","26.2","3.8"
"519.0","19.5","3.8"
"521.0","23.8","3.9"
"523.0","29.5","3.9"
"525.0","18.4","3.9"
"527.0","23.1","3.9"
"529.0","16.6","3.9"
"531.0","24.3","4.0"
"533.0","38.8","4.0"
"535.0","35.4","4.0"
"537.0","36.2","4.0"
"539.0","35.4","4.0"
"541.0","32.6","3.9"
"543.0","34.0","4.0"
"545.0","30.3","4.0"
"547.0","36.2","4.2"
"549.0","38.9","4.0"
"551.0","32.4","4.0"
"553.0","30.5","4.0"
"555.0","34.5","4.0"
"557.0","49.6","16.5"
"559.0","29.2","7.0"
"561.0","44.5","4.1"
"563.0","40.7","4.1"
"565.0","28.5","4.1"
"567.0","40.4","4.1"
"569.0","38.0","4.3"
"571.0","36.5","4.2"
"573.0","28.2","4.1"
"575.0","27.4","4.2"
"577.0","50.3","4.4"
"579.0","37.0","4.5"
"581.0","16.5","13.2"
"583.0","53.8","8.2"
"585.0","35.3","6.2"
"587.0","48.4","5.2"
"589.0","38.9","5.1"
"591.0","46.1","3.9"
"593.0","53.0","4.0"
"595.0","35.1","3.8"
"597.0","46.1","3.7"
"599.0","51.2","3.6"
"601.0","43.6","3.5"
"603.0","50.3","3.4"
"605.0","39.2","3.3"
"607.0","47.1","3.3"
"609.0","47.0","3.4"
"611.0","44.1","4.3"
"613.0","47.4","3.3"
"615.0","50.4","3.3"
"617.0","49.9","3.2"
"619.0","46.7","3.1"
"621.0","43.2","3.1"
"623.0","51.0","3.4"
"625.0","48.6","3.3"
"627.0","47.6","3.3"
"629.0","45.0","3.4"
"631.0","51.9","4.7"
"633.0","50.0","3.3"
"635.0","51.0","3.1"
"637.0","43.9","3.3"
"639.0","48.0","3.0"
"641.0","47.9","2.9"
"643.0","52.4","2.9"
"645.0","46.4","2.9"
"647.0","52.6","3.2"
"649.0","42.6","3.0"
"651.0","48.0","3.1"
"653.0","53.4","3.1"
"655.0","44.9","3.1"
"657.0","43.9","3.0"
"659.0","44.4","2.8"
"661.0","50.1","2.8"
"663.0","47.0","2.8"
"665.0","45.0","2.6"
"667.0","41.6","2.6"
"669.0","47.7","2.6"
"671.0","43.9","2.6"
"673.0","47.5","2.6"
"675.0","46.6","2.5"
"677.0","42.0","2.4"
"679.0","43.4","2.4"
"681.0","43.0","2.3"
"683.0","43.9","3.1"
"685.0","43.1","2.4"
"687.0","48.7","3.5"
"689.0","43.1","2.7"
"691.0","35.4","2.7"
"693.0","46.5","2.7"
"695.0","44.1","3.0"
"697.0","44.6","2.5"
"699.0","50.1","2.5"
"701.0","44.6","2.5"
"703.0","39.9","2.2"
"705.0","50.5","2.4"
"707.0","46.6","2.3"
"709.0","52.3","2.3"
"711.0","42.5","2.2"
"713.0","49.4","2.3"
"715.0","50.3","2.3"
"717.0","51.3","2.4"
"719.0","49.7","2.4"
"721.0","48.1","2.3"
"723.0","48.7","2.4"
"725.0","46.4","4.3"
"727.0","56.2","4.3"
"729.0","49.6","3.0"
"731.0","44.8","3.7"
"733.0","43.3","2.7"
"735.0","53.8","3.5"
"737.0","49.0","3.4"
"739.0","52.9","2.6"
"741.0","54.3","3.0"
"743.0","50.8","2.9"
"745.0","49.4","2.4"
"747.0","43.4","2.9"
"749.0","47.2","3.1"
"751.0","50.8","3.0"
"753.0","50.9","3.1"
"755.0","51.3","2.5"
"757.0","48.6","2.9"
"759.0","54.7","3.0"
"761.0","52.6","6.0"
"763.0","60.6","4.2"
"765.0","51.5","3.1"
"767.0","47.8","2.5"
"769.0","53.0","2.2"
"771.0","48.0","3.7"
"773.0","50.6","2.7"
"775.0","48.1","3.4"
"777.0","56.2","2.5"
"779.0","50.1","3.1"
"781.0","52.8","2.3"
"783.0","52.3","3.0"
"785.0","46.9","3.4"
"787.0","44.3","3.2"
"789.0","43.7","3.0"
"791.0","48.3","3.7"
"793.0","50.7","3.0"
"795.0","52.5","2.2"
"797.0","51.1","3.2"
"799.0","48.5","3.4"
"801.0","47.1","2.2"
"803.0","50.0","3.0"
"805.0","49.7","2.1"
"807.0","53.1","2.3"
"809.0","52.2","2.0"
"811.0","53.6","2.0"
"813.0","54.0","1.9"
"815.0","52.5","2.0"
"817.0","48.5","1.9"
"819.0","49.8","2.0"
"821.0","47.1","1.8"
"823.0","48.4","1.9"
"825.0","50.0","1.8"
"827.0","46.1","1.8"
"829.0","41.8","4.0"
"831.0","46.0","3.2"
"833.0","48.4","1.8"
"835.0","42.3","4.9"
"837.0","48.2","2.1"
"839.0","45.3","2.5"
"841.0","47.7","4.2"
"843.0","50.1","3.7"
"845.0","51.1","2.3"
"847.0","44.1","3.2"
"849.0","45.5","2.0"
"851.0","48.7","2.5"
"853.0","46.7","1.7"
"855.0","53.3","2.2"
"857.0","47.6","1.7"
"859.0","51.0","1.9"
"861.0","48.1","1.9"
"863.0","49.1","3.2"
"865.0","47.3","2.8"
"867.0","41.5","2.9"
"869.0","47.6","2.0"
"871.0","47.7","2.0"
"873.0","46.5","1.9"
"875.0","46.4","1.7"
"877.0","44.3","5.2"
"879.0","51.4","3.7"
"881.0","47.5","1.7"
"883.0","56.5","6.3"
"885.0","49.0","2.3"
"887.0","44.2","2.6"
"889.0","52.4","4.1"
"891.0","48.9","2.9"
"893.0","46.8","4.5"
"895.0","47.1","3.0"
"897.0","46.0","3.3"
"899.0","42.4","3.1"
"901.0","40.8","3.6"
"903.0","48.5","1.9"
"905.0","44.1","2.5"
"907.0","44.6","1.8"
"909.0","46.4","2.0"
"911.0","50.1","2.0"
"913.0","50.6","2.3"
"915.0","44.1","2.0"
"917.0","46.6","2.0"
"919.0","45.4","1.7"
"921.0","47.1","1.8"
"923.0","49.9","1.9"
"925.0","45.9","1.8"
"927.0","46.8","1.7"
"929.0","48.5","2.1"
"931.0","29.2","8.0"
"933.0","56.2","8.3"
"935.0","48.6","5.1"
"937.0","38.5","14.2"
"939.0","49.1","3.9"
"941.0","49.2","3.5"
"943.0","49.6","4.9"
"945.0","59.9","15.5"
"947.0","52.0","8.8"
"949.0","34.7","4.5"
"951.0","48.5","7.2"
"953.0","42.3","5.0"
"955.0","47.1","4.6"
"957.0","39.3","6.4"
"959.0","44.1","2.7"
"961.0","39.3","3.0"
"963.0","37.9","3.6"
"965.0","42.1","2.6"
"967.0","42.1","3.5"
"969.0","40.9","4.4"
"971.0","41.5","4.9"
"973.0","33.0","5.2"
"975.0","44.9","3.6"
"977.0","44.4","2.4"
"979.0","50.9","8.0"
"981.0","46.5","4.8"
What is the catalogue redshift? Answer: 0.33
